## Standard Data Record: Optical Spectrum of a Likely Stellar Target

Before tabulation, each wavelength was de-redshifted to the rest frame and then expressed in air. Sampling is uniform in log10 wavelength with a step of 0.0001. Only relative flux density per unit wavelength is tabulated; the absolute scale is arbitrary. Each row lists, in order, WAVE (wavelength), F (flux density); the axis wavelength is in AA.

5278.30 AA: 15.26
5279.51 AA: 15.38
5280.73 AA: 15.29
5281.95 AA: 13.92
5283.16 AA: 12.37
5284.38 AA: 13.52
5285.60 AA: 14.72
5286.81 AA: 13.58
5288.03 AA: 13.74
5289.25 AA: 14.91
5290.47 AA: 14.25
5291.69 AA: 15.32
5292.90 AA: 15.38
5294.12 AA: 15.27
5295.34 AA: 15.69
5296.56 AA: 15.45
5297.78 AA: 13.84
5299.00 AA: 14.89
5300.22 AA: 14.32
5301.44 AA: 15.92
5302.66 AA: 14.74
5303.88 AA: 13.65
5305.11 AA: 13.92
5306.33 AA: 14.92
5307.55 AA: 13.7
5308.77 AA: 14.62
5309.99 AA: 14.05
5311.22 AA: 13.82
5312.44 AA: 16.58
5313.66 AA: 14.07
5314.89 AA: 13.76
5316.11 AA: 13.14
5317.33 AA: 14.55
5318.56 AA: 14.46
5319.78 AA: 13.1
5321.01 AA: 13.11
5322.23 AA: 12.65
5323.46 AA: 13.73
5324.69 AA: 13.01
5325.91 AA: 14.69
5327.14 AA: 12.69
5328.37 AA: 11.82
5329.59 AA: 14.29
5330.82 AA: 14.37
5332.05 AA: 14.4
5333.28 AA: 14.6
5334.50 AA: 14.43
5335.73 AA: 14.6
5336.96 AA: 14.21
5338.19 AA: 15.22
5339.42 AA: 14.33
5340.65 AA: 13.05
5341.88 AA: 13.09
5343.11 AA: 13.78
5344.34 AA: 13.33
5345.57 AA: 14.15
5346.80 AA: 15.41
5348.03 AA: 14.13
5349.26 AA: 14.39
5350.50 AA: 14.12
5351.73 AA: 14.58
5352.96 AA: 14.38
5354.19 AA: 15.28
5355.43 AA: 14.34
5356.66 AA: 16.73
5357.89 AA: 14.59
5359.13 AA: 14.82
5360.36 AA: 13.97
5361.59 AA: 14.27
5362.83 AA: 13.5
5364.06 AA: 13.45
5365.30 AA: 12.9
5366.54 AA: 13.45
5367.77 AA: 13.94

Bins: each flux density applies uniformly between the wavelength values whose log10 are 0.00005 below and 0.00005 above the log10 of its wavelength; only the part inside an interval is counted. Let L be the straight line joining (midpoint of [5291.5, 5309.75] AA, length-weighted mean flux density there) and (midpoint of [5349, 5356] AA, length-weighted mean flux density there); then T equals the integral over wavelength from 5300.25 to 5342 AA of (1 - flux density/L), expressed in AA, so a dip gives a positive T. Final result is 1.72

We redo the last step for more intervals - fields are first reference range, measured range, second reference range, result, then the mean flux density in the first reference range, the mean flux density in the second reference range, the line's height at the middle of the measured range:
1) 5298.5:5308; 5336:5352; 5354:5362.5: 0.63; 14.5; 14.8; 14.7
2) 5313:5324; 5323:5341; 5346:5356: 0.06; 13.6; 14.6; 14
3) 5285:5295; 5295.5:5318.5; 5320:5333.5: -0.52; 14.7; 13.5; 14.1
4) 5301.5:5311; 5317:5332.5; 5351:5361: 0.99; 14.3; 14.8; 14.5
